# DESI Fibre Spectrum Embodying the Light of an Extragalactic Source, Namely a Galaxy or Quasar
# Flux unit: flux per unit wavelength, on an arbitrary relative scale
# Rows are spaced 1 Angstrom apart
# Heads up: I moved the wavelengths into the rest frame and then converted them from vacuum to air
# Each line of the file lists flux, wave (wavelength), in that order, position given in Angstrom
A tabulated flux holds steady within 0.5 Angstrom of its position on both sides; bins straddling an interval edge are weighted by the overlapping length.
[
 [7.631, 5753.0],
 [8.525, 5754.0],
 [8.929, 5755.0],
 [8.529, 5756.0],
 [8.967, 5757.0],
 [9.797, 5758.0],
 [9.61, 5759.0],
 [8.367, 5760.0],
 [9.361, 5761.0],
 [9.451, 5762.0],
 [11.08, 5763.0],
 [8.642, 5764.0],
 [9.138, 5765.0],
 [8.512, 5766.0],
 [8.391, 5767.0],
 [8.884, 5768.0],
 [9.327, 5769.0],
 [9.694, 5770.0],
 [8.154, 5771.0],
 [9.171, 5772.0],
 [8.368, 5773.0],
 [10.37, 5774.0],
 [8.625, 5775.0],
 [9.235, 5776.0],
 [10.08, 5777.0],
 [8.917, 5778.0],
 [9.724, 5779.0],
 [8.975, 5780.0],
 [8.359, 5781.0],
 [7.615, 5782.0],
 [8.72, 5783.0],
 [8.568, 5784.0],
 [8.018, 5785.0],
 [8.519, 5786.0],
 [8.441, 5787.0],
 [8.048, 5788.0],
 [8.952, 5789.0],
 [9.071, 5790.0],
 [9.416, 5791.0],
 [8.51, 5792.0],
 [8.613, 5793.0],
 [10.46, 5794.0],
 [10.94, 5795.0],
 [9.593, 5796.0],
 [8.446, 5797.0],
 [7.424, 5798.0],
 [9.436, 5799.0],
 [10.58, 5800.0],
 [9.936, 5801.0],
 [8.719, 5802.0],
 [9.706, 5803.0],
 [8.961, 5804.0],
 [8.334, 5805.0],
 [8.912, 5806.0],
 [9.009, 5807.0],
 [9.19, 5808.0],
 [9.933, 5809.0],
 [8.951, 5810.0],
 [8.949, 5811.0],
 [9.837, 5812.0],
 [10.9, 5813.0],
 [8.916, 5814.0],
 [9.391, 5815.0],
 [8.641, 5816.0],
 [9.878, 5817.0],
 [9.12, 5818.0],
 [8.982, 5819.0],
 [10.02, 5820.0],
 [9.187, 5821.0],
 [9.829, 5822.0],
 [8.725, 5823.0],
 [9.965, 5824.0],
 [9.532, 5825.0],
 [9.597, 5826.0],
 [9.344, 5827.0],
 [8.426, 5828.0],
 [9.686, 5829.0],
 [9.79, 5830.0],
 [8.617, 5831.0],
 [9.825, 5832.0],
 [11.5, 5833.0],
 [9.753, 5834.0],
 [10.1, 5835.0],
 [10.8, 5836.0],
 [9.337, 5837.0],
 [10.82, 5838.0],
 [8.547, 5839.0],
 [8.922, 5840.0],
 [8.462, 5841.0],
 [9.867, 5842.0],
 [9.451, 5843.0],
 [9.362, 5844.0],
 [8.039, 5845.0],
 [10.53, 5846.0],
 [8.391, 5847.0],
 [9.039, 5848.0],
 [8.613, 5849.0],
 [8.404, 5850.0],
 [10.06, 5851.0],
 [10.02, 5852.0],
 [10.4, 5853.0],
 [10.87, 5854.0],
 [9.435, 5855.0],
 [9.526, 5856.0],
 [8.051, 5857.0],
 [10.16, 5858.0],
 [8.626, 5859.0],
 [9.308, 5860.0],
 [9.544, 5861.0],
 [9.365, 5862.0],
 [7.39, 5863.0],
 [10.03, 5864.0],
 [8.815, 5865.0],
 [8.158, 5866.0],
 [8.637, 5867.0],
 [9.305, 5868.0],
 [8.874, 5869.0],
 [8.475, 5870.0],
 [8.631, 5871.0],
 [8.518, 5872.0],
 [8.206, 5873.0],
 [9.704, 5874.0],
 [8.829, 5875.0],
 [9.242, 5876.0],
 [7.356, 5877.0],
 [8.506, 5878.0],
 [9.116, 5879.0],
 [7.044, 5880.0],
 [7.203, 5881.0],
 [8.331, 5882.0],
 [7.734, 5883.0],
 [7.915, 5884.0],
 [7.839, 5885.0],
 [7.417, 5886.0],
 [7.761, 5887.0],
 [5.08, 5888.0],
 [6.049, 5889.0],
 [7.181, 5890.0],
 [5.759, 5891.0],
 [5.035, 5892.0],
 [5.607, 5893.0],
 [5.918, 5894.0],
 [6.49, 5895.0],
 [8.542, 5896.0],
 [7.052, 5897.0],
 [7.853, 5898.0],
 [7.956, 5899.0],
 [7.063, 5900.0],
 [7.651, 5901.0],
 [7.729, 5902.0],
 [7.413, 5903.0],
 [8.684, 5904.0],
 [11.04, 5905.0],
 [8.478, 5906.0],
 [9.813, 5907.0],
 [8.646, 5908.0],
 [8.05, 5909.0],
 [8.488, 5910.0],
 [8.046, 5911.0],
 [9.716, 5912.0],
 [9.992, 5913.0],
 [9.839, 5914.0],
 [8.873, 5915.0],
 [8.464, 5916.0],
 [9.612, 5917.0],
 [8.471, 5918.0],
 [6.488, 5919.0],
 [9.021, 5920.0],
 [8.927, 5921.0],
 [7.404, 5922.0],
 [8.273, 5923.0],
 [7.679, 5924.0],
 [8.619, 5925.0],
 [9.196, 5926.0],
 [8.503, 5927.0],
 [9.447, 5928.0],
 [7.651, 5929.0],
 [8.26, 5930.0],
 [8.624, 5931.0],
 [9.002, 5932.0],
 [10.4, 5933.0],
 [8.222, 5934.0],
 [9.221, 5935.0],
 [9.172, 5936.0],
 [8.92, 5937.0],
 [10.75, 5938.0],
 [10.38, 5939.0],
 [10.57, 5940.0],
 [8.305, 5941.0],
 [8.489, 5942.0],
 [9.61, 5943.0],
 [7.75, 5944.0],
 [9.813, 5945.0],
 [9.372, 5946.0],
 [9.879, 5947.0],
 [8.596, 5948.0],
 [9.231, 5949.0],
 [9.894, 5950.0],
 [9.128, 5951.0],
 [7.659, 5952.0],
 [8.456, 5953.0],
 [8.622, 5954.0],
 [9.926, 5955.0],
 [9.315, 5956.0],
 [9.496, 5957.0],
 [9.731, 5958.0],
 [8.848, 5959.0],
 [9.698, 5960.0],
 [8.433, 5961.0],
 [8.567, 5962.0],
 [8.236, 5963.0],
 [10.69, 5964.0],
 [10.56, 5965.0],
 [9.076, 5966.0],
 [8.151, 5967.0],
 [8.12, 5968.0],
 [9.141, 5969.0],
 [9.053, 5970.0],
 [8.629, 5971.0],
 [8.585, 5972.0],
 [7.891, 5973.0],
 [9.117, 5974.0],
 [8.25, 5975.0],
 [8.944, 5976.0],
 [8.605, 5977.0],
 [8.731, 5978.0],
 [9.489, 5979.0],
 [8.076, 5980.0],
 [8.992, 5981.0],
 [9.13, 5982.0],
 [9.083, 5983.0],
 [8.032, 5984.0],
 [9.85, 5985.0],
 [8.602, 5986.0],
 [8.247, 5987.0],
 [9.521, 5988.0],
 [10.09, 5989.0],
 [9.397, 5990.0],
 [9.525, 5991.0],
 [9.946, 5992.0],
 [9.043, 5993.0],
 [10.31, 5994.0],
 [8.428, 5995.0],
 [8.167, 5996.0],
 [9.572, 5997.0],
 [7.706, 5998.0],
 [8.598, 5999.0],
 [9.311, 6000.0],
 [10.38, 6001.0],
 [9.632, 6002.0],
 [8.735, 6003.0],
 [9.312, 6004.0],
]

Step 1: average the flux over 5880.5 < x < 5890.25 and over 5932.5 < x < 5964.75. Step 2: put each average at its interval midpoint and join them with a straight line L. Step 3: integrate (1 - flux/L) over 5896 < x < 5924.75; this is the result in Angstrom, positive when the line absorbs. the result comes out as -1.5 Angstrom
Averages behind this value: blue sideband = 7.25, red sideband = 9.24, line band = 8.46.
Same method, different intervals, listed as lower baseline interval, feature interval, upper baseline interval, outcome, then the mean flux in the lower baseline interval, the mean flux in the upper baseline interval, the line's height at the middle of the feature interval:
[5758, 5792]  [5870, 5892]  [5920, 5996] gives 3.1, 8.97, 9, 8.99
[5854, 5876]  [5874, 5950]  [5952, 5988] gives 5.1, 8.98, 8.92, 8.95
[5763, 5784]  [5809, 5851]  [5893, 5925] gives -3.6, 8.99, 8.27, 8.69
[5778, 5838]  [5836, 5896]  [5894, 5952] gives 3.5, 9.28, 8.72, 8.99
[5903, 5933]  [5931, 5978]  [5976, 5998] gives -1.0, 8.74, 9.05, 8.91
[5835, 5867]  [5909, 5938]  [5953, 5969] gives 1.4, 9.3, 9.14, 9.2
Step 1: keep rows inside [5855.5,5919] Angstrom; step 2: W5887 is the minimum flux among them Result 5.035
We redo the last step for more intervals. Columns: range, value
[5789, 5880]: 7.044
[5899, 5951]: 6.488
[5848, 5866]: 7.39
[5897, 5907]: 7.052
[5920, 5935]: 7.404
